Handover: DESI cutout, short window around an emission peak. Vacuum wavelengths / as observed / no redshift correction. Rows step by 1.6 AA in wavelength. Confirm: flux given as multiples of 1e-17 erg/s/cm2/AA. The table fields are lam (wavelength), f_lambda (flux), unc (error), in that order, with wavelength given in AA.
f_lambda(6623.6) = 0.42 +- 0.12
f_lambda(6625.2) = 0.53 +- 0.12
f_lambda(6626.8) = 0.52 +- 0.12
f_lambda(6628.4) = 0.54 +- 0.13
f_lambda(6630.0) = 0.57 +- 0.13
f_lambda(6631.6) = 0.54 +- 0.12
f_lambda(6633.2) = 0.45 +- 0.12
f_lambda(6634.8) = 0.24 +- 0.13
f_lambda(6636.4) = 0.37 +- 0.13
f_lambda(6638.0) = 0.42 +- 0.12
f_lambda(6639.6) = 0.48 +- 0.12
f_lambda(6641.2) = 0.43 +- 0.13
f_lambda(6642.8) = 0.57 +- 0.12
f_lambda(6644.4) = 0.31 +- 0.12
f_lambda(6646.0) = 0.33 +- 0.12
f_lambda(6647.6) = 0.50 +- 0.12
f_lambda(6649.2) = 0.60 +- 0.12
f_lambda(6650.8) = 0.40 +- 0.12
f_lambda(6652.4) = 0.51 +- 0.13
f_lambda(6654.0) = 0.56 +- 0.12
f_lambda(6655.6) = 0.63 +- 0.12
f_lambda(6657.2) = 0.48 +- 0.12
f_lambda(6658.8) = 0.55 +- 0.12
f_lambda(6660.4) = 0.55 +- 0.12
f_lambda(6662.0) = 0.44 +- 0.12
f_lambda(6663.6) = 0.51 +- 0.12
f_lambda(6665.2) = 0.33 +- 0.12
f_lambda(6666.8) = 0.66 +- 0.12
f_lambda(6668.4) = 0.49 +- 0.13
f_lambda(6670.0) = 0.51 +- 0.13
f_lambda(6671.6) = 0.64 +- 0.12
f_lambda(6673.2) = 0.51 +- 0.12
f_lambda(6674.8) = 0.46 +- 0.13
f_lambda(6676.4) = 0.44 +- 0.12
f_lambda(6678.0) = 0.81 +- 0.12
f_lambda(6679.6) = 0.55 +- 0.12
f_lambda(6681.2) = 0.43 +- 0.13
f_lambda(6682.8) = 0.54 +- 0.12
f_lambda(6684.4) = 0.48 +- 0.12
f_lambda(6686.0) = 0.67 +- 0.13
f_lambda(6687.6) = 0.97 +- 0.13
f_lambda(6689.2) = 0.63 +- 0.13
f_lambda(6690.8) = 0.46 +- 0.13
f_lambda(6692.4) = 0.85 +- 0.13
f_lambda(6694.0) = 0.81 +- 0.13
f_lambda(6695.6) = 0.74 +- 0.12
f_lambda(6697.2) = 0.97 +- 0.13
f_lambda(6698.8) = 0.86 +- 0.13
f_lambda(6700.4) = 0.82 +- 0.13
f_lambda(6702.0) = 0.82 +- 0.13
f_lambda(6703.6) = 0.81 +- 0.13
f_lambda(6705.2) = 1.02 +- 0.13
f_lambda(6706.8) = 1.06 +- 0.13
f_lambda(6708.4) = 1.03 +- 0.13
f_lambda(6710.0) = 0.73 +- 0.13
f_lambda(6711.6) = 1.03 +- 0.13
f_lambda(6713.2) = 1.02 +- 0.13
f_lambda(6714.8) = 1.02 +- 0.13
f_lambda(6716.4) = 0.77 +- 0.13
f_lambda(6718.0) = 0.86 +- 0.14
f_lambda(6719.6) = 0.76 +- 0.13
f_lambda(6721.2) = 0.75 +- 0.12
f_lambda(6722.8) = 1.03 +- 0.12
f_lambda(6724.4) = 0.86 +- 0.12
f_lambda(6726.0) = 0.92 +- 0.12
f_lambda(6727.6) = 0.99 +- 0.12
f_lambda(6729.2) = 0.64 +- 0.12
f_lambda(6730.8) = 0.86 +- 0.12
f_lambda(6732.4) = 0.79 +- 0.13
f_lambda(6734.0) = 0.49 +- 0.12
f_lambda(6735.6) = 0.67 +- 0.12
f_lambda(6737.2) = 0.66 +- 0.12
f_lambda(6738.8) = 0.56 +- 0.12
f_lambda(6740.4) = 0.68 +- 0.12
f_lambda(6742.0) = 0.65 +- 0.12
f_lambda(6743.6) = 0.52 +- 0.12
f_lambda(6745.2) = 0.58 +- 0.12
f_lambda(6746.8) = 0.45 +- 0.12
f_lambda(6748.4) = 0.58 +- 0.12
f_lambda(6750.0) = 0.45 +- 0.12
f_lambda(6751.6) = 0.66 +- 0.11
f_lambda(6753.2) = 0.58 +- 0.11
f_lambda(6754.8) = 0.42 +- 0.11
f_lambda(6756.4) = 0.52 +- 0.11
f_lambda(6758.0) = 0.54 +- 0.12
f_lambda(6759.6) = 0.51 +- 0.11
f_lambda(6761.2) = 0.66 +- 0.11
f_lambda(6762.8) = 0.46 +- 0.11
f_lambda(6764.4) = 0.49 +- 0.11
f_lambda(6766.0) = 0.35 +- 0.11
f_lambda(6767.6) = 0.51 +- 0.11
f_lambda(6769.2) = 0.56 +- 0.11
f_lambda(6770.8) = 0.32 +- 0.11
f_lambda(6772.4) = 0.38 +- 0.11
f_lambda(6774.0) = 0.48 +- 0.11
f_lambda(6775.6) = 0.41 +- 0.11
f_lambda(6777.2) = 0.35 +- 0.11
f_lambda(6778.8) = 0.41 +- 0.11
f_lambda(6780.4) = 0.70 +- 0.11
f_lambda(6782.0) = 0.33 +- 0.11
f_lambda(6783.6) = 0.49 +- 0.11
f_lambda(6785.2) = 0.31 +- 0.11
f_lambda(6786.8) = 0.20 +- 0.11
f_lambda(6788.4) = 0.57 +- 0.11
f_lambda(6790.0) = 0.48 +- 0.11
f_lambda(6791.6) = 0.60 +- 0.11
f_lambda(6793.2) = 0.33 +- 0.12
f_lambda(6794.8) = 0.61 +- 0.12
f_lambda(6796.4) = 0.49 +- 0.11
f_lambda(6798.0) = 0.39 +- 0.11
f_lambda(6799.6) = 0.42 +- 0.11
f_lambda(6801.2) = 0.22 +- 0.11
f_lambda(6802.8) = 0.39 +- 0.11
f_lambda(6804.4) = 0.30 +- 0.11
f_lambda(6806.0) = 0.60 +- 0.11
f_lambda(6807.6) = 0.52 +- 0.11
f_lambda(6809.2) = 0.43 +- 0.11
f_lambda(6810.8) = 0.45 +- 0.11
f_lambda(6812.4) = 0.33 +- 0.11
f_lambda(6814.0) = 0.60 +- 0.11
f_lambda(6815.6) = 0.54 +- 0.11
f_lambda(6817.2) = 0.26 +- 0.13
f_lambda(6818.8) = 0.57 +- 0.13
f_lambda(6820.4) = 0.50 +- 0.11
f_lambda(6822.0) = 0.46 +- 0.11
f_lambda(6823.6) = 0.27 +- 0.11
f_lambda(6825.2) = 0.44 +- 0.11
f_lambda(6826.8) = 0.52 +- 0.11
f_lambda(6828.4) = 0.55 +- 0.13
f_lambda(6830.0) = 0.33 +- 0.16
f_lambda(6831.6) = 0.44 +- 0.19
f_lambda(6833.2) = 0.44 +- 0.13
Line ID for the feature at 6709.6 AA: Mg II 2798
